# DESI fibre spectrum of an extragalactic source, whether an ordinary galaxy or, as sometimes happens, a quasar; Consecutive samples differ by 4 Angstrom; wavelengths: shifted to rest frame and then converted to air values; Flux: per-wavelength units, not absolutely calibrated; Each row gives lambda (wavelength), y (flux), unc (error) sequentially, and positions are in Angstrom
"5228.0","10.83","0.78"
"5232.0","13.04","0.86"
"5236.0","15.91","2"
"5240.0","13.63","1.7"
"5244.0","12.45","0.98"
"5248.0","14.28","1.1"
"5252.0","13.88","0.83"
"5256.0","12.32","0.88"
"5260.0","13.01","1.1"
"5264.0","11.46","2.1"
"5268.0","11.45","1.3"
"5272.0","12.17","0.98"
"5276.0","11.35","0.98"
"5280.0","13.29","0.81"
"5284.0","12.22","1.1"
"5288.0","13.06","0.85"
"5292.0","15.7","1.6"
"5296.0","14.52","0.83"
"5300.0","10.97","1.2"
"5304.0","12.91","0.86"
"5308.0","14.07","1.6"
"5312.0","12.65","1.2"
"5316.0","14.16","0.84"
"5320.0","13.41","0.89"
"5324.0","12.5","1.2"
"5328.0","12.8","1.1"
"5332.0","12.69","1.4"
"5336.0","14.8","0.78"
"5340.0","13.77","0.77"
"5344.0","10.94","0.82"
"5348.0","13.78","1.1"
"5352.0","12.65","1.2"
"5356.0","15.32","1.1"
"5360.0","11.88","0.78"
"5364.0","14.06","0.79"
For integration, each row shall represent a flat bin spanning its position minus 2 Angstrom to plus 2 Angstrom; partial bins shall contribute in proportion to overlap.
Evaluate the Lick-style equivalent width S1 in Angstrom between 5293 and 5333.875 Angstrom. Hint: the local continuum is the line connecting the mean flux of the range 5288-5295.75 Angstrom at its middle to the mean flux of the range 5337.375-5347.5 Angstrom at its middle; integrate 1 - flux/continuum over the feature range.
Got 2.2 Angstrom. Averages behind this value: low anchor 14.8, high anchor 12.7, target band 13.1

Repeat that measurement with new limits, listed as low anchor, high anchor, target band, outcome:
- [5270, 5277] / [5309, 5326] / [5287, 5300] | -1.61 Angstrom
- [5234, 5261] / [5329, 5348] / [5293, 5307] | 0.26 Angstrom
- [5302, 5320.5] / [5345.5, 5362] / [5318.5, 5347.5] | 0.79 Angstrom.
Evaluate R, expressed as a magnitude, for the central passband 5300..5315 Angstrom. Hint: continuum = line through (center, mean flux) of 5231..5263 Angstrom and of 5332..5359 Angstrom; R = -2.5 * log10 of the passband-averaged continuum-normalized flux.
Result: 0.04 mag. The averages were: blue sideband 13.5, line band 13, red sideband 13.4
